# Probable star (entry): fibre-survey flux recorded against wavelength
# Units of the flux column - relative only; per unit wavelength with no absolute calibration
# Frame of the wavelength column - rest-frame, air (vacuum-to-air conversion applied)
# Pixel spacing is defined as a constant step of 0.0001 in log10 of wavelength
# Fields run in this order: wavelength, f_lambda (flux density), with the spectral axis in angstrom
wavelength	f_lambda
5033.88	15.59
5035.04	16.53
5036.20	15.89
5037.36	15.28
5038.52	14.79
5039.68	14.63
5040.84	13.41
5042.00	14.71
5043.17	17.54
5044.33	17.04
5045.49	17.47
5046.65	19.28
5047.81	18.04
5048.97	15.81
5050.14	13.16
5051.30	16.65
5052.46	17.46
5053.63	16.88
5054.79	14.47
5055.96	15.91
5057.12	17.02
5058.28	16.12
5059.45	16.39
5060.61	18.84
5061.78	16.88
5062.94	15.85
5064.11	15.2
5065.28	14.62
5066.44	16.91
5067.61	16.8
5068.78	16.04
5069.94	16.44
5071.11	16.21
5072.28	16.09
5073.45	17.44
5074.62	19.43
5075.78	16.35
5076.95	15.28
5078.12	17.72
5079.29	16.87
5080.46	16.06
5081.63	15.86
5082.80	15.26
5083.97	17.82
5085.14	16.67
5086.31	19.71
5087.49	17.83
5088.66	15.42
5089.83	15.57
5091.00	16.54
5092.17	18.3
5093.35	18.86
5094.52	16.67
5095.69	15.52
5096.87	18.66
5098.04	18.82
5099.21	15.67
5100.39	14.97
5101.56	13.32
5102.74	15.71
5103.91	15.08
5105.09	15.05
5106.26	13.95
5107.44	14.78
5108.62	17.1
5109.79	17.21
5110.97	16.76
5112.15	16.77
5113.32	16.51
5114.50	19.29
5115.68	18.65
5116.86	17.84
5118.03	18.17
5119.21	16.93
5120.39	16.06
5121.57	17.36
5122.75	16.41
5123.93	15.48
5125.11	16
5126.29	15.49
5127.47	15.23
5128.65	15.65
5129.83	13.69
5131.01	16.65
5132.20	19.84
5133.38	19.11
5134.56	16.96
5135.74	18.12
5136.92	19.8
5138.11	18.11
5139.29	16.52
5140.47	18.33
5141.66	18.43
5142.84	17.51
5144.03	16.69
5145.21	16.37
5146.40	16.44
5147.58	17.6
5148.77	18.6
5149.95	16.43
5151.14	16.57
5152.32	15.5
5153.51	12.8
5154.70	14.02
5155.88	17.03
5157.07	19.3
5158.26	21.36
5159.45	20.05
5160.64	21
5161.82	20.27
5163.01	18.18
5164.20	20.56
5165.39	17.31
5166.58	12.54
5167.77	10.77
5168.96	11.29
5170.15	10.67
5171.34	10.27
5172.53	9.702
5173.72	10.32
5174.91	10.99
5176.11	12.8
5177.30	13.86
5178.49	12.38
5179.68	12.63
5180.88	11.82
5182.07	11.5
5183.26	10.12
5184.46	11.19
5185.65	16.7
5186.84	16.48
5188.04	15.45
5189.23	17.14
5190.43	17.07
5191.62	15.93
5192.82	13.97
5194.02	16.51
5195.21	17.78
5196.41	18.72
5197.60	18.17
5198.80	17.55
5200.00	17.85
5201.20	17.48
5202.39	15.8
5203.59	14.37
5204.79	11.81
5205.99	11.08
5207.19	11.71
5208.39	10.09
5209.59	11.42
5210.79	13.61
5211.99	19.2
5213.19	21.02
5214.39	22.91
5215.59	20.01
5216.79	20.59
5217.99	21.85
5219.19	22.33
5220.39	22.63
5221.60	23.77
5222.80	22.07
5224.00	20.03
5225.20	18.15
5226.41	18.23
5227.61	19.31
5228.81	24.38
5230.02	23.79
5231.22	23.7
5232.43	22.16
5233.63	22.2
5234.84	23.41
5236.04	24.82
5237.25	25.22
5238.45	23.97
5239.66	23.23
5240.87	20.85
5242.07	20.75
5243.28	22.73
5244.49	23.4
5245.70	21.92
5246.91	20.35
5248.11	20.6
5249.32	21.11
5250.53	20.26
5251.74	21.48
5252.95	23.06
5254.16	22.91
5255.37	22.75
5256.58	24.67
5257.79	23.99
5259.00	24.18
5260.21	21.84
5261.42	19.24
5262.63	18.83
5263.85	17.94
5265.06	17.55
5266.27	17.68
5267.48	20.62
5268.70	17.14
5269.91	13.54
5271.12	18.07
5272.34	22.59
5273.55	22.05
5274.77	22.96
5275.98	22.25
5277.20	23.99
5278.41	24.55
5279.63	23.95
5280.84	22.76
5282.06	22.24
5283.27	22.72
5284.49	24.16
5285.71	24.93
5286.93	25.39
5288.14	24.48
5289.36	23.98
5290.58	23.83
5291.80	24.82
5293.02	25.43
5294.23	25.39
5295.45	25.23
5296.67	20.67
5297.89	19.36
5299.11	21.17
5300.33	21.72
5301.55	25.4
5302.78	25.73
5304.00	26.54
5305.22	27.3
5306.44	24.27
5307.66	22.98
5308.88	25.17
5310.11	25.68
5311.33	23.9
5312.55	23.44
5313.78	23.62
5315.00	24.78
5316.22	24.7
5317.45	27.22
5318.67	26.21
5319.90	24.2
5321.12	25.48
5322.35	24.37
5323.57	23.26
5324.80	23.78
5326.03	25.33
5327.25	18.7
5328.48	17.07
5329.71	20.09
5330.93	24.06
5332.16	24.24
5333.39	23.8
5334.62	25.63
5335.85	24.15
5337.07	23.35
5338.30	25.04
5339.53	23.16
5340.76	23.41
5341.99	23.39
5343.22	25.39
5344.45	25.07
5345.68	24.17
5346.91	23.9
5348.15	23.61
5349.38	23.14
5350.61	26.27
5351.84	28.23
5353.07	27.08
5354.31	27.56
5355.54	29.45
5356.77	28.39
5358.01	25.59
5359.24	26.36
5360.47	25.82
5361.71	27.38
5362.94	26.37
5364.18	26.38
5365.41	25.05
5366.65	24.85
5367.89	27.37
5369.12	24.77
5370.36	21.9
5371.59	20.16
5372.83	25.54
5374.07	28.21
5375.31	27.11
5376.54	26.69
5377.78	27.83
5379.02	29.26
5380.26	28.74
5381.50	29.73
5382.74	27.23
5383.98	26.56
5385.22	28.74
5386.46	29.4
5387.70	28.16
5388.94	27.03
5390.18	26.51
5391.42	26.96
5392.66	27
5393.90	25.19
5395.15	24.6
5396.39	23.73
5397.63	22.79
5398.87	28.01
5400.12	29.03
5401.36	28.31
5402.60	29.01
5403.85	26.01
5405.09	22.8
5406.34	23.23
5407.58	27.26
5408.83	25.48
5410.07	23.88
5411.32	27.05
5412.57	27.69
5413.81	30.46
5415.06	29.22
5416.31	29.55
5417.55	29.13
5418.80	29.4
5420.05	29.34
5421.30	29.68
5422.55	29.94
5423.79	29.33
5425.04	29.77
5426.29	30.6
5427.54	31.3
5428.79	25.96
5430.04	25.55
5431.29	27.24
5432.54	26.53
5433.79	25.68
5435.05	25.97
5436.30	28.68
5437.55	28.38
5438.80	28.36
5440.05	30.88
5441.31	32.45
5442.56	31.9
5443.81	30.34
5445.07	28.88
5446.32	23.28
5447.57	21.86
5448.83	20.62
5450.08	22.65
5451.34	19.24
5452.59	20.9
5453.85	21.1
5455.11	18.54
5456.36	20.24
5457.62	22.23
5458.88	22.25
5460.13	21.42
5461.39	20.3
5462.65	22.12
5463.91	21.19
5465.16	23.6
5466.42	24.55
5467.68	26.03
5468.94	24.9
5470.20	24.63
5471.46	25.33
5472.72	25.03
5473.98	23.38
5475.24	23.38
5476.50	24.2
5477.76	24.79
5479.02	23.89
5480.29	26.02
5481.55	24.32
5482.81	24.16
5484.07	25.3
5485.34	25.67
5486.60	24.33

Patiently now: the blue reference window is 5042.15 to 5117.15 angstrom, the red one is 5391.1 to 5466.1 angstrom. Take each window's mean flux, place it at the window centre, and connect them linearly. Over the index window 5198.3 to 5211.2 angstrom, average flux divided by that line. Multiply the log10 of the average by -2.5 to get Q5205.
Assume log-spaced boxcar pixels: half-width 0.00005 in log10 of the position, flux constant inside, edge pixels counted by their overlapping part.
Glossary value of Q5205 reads 0.40 mag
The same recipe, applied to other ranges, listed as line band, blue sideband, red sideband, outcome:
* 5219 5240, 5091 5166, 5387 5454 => -0.10 mag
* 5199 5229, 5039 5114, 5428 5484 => 0.08 mag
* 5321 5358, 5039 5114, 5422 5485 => -0.08 mag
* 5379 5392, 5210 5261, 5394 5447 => -0.05 mag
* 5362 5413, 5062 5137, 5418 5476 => -0.10 mag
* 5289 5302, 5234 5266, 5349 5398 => 0.01 mag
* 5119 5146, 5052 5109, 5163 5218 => -0.09 mag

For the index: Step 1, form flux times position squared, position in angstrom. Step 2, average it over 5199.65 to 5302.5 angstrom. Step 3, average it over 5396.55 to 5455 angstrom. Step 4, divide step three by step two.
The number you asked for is 1.4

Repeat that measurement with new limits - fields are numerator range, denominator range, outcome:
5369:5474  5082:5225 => 1.76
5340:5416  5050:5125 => 1.78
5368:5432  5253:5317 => 1.25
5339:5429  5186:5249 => 1.48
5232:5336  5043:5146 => 1.47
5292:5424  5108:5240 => 1.61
